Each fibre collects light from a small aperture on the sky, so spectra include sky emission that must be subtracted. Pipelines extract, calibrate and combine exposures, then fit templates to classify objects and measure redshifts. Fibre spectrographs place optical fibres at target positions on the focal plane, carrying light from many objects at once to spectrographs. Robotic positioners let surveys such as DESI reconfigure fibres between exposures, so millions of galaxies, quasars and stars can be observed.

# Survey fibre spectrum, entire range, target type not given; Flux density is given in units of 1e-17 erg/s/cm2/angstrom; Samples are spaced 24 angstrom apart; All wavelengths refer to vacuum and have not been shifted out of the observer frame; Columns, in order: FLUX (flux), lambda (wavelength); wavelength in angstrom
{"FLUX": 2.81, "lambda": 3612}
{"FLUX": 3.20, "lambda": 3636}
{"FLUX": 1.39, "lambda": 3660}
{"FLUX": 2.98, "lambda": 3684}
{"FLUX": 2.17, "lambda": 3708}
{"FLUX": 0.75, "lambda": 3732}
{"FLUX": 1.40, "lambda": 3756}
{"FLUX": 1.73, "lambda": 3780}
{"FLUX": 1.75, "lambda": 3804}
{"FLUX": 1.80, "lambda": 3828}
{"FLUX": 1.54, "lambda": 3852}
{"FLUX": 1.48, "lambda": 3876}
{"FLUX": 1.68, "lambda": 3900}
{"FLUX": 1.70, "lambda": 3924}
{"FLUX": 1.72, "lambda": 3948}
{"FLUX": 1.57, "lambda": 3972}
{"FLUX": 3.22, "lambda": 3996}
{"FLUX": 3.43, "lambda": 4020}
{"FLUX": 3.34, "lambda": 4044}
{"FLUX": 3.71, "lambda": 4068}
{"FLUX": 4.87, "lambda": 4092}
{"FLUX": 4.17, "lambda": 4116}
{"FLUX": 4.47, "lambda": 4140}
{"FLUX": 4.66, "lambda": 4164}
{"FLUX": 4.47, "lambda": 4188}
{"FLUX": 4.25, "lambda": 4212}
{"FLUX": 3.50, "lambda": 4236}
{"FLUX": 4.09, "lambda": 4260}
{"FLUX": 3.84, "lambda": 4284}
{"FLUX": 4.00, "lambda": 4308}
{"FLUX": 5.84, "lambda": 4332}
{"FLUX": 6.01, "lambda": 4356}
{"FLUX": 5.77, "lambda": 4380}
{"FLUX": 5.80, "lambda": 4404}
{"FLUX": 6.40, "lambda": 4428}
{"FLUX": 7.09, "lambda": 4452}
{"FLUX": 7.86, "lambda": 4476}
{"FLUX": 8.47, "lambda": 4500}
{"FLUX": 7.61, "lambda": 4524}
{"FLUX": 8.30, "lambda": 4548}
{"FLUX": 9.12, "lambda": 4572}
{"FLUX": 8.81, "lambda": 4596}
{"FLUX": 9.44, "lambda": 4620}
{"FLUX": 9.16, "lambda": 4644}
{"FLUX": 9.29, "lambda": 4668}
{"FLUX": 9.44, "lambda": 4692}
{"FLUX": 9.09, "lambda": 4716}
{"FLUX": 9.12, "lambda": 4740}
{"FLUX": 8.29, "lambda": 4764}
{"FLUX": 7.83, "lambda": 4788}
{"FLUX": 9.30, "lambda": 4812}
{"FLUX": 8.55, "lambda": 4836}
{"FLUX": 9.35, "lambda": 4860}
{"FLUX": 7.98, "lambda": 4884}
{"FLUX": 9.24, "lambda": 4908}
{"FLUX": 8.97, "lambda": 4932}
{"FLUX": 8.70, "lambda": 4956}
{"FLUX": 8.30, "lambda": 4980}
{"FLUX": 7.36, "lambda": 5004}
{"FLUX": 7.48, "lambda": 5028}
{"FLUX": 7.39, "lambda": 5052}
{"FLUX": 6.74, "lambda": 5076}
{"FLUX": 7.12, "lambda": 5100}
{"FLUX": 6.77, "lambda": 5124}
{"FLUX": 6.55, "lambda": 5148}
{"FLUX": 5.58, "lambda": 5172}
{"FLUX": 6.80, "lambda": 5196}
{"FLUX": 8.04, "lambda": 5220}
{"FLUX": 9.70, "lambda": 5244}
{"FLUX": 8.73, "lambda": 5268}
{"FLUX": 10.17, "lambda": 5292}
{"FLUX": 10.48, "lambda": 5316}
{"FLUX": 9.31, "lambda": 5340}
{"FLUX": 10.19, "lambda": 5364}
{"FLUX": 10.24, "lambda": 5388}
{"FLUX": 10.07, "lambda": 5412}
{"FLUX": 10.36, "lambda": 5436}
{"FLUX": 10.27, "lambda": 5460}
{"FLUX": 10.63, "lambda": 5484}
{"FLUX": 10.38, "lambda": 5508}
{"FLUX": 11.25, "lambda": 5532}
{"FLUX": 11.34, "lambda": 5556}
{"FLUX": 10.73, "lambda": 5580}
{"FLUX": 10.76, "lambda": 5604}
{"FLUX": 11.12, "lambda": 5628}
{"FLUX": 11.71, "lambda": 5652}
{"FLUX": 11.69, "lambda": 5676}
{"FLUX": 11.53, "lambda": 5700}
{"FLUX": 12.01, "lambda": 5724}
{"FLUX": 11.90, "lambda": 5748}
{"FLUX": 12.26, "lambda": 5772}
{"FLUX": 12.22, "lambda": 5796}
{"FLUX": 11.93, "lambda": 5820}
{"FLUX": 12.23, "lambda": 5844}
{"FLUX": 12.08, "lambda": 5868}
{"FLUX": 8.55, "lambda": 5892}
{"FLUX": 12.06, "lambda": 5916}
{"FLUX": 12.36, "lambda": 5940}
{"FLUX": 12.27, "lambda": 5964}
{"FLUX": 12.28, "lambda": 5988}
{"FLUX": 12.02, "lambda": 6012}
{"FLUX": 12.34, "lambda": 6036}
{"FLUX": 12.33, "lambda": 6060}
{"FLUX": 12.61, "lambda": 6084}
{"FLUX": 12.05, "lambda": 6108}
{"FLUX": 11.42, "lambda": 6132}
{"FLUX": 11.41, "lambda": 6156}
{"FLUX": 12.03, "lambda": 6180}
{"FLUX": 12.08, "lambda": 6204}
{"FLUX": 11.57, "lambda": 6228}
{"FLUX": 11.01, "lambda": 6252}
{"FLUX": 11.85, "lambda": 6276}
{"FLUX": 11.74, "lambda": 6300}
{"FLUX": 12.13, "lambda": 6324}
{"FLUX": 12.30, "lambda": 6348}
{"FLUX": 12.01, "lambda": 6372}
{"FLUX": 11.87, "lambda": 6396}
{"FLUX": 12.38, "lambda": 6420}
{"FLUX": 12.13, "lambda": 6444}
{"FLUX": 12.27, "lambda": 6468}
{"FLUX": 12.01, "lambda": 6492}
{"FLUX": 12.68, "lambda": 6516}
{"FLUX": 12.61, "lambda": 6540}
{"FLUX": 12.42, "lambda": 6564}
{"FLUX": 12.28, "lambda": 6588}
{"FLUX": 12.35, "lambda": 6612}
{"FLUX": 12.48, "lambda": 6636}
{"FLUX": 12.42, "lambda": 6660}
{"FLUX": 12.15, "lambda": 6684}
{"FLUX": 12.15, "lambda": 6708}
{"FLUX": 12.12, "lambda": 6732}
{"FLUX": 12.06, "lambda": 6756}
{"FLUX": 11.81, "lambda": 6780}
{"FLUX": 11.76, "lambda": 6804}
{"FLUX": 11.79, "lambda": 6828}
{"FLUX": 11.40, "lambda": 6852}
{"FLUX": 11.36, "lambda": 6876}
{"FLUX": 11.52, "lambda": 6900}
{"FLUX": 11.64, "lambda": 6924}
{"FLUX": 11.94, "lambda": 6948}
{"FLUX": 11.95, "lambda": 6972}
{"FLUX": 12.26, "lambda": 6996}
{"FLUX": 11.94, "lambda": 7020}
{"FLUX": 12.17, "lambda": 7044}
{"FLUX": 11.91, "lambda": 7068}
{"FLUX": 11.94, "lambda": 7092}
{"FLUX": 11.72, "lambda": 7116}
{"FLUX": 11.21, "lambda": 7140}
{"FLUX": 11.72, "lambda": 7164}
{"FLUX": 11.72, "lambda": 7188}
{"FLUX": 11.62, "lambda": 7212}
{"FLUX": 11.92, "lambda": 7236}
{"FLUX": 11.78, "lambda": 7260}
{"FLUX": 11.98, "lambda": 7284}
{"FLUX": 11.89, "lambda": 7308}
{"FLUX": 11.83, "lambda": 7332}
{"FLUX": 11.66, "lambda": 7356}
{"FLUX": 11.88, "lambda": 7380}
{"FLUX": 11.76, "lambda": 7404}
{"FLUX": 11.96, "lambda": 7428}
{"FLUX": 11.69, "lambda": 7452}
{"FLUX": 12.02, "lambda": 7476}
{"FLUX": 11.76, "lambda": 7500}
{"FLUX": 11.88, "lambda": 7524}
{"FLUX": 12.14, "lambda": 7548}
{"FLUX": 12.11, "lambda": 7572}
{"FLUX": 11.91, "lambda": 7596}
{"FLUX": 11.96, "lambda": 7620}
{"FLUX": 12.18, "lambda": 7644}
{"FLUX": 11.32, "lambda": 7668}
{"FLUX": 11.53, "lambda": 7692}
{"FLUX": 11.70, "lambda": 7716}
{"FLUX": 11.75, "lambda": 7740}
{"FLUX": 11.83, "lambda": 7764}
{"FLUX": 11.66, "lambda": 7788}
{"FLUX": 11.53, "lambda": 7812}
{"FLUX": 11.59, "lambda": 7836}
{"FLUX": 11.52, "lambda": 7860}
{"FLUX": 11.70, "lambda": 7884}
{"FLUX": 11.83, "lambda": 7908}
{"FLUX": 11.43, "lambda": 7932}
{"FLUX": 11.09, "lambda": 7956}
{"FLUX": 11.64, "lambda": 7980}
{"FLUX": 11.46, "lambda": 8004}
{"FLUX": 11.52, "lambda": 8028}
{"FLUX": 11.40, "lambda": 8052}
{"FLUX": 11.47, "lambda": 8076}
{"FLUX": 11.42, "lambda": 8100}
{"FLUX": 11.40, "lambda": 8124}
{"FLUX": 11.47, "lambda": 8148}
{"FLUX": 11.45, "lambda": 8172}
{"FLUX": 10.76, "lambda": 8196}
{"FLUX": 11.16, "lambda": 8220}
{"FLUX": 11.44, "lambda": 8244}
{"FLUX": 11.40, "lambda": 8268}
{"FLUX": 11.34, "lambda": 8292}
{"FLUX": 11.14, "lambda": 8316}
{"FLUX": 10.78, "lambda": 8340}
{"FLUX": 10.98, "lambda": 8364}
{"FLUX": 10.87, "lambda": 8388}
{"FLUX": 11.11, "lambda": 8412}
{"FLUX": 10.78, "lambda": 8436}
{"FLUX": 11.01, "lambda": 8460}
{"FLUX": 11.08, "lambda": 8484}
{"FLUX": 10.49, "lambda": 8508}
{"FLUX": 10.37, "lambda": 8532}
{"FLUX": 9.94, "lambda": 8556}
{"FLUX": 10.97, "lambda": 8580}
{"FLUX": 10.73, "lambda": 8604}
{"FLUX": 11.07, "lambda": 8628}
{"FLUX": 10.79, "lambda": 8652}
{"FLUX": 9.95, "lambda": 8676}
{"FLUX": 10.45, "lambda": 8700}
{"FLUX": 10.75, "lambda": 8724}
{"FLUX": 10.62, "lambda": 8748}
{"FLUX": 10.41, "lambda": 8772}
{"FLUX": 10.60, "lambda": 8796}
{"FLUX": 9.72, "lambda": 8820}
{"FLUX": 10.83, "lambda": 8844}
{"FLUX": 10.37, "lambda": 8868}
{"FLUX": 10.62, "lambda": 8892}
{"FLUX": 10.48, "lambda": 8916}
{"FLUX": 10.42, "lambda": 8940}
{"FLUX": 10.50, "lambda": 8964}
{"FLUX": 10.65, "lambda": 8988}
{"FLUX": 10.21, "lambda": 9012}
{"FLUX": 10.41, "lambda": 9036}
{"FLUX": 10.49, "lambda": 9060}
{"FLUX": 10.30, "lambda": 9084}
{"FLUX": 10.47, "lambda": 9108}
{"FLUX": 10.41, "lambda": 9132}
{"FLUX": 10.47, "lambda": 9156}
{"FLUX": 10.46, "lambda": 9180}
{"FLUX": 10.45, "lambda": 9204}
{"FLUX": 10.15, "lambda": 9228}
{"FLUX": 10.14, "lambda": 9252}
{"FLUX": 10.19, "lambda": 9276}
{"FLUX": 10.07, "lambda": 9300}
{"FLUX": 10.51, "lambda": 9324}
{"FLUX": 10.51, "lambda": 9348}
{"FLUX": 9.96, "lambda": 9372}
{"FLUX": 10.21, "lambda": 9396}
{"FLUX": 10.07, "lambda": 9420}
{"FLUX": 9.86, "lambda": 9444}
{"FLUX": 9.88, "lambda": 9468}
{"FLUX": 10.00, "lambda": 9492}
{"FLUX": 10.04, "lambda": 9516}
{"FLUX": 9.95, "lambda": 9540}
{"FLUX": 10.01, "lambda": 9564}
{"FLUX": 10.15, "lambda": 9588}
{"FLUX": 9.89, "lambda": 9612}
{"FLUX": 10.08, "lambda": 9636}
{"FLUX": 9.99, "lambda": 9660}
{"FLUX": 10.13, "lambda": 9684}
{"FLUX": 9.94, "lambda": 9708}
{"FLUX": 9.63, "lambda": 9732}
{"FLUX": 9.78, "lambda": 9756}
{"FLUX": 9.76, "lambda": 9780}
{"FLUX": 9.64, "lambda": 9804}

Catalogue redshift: 0.000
